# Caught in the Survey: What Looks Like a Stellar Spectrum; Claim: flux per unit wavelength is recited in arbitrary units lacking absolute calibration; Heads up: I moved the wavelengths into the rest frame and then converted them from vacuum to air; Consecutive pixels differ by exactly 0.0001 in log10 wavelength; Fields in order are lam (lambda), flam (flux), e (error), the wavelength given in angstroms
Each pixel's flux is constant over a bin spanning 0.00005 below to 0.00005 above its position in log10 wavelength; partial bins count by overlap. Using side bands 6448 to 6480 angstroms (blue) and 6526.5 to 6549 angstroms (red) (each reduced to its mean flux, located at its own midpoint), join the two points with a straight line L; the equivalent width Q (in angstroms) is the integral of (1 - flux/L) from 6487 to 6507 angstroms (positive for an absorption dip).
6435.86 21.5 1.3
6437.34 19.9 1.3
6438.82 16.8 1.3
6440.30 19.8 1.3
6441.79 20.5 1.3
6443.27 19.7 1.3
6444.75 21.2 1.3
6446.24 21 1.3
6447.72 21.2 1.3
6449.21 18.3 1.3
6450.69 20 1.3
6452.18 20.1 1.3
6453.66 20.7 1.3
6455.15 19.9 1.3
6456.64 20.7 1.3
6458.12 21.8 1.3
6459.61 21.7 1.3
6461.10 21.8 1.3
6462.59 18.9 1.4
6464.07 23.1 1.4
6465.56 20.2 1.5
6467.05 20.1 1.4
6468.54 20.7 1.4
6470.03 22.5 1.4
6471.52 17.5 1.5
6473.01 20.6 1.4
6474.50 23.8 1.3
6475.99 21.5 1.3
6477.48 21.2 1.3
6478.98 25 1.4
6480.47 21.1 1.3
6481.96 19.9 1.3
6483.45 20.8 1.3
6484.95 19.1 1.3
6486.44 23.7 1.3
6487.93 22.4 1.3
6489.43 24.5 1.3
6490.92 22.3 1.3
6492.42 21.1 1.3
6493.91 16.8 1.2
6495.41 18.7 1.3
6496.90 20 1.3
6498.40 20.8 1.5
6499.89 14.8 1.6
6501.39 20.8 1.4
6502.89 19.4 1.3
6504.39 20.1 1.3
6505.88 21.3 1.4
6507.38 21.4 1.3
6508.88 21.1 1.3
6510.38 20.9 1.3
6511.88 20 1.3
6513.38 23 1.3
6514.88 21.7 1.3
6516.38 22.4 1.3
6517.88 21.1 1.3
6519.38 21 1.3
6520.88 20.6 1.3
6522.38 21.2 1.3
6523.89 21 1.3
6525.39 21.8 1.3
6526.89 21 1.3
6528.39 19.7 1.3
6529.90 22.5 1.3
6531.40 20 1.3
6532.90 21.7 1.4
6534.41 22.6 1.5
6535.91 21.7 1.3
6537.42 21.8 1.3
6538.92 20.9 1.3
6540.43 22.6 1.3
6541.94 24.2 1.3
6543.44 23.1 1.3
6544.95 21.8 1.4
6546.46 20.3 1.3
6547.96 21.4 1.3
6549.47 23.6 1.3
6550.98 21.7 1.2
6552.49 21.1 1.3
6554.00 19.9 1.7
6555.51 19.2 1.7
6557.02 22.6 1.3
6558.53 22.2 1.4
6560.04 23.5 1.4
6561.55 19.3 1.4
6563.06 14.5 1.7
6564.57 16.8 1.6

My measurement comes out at 1.0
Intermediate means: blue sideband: 21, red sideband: 21.7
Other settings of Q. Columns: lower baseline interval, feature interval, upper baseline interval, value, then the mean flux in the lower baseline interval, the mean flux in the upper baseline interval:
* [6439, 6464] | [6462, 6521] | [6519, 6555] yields 0.1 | 20.4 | 21.5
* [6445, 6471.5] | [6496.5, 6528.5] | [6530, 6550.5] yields 1.2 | 20.7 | 22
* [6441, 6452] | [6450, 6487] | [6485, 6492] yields 0.8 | 20.3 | 22.7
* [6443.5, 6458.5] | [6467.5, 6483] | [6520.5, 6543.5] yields -0.4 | 20.4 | 21.6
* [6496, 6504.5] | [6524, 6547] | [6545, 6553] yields -0.8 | 19.2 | 21.7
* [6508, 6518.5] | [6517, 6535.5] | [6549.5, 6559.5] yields 0.2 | 21.5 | 21.3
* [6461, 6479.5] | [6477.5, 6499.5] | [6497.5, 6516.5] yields -0.2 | 21.2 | 20.5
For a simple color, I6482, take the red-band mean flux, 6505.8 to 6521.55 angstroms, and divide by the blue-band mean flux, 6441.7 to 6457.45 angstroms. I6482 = 1.0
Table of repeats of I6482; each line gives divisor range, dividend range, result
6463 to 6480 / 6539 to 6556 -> 1.01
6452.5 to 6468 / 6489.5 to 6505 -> 0.94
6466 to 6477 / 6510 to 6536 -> 1.02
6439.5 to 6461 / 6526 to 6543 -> 1.06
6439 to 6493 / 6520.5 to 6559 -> 1.03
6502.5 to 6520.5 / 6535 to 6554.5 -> 1.04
